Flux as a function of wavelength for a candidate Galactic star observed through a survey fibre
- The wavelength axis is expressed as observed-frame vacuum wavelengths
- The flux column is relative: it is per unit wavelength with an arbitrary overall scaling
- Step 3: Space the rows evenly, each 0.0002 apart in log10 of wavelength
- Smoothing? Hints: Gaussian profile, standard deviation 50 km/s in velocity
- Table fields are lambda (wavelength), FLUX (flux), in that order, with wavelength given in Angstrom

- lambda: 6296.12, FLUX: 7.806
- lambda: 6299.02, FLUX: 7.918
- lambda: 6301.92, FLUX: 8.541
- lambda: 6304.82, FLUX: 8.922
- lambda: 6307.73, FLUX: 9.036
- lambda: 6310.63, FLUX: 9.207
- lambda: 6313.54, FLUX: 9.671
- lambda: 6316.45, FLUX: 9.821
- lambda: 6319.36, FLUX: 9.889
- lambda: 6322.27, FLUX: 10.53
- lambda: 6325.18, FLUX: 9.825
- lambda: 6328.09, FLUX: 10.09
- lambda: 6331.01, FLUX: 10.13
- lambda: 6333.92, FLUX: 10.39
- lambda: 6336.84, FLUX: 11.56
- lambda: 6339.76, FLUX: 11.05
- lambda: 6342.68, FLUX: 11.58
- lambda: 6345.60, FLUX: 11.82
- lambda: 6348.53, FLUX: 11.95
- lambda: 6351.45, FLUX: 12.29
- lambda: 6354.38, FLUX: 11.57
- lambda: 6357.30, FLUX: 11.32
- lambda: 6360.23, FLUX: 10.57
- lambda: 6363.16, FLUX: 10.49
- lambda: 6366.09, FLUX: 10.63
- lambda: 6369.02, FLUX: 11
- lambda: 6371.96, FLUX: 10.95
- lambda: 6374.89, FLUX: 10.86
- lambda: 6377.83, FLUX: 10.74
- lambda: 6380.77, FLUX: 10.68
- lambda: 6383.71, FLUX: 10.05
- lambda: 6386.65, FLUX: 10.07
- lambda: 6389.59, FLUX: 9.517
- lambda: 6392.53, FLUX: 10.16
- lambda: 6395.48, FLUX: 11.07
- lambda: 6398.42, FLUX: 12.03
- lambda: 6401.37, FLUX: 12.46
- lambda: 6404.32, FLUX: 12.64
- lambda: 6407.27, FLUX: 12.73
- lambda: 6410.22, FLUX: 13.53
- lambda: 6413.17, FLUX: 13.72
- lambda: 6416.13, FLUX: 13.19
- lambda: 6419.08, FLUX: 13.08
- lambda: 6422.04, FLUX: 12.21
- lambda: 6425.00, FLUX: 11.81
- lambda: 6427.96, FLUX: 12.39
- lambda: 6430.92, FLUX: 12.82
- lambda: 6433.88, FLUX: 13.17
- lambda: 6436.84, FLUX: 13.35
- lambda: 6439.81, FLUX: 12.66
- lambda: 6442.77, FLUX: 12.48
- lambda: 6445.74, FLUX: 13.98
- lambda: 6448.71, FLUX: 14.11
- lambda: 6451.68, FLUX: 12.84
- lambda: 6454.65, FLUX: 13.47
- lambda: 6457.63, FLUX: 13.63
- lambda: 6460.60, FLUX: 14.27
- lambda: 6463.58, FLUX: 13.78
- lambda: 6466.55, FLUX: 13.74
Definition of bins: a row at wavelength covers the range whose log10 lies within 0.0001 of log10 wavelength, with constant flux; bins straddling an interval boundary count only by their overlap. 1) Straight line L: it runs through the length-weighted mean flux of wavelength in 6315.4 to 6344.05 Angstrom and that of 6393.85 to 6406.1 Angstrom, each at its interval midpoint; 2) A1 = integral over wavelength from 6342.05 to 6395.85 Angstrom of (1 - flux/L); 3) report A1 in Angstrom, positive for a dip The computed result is 2.1 Angstrom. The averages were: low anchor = 10.5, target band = 10.9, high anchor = 12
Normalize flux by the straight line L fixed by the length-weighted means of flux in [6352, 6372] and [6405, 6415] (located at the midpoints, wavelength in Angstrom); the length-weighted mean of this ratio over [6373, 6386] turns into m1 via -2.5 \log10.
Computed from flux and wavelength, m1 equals 0.122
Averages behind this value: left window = 11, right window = 13.3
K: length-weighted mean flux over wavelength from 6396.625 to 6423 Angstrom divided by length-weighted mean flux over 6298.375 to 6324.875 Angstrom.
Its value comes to 1.4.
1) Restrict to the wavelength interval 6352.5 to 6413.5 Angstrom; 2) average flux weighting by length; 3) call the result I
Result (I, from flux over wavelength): 11.2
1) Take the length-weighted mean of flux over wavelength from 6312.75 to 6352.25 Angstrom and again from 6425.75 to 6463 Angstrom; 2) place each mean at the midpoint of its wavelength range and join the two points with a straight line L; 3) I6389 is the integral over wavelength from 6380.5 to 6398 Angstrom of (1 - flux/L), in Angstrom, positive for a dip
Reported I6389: 2.5 Angstrom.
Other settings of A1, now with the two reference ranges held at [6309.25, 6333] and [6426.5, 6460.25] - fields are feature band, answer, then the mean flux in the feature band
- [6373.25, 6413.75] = 1.67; 11.4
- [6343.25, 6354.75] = -1.35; 11.9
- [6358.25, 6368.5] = 0.38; 10.6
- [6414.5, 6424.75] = -0.12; 12.7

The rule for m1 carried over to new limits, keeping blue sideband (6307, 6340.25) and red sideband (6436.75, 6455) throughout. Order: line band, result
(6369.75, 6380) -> 0.06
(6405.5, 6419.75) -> -0.07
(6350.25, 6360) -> -0.06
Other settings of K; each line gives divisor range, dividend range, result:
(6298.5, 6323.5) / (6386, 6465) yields 1.36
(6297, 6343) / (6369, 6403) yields 1.10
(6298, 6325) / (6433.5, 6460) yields 1.43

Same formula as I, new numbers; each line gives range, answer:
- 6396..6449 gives 12.9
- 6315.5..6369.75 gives 10.9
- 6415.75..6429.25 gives 12.5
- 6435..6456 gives 13.3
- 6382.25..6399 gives 10.4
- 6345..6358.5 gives 11.8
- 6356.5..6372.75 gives 10.8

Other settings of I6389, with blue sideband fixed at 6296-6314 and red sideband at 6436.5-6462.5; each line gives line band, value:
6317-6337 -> -1.65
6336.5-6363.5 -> -3.34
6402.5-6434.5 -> -1.08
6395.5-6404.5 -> -0.23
